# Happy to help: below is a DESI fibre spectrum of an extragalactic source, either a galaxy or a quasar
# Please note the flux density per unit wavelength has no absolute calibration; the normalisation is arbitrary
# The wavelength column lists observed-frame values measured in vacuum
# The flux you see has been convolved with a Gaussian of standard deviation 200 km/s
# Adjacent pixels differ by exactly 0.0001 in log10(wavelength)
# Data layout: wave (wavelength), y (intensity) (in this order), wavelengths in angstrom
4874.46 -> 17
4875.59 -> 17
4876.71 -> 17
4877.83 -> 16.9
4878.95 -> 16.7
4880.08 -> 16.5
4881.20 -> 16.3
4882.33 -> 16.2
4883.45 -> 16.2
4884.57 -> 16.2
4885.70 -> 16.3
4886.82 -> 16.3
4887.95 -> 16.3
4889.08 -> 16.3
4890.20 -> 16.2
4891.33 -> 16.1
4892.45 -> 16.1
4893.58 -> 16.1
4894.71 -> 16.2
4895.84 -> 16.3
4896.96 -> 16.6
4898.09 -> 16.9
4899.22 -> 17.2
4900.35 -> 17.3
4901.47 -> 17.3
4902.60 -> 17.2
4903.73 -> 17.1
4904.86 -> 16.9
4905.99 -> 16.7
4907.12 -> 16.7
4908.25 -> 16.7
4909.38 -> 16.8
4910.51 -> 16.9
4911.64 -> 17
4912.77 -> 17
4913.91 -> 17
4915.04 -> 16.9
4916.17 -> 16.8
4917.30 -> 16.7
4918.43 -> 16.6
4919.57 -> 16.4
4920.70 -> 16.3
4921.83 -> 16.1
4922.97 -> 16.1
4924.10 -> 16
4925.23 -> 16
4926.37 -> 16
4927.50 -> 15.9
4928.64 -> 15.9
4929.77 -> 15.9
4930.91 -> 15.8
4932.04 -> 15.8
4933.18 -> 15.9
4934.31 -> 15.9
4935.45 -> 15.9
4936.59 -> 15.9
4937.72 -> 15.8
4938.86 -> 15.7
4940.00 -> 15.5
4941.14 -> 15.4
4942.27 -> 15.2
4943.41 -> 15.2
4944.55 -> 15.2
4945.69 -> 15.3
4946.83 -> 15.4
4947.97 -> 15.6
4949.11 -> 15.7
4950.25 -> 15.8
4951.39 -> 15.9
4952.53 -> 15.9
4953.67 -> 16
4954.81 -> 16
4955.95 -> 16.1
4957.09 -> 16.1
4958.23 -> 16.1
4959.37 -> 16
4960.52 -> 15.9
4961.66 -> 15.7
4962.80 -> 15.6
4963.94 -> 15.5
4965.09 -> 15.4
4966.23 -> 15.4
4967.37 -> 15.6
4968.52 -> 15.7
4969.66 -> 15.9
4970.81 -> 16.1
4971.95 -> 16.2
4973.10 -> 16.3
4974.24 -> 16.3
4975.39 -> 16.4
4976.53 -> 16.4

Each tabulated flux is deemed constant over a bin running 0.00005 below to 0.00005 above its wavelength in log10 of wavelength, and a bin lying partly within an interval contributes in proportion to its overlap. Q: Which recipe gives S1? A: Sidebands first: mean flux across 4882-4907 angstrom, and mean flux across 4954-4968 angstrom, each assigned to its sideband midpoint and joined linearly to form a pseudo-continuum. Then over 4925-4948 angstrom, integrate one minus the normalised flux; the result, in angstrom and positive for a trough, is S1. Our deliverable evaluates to 0.57 angstrom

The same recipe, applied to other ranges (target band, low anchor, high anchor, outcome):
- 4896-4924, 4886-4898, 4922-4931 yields -1.2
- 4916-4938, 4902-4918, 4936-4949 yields 0.1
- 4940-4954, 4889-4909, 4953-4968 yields 0.4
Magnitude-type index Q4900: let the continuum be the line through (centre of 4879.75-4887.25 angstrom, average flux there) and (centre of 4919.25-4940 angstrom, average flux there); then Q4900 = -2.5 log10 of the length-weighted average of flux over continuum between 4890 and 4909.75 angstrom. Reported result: -0.035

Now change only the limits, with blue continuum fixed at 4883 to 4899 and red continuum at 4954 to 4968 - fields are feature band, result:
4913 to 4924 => -0.03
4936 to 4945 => 0.03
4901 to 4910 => -0.05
